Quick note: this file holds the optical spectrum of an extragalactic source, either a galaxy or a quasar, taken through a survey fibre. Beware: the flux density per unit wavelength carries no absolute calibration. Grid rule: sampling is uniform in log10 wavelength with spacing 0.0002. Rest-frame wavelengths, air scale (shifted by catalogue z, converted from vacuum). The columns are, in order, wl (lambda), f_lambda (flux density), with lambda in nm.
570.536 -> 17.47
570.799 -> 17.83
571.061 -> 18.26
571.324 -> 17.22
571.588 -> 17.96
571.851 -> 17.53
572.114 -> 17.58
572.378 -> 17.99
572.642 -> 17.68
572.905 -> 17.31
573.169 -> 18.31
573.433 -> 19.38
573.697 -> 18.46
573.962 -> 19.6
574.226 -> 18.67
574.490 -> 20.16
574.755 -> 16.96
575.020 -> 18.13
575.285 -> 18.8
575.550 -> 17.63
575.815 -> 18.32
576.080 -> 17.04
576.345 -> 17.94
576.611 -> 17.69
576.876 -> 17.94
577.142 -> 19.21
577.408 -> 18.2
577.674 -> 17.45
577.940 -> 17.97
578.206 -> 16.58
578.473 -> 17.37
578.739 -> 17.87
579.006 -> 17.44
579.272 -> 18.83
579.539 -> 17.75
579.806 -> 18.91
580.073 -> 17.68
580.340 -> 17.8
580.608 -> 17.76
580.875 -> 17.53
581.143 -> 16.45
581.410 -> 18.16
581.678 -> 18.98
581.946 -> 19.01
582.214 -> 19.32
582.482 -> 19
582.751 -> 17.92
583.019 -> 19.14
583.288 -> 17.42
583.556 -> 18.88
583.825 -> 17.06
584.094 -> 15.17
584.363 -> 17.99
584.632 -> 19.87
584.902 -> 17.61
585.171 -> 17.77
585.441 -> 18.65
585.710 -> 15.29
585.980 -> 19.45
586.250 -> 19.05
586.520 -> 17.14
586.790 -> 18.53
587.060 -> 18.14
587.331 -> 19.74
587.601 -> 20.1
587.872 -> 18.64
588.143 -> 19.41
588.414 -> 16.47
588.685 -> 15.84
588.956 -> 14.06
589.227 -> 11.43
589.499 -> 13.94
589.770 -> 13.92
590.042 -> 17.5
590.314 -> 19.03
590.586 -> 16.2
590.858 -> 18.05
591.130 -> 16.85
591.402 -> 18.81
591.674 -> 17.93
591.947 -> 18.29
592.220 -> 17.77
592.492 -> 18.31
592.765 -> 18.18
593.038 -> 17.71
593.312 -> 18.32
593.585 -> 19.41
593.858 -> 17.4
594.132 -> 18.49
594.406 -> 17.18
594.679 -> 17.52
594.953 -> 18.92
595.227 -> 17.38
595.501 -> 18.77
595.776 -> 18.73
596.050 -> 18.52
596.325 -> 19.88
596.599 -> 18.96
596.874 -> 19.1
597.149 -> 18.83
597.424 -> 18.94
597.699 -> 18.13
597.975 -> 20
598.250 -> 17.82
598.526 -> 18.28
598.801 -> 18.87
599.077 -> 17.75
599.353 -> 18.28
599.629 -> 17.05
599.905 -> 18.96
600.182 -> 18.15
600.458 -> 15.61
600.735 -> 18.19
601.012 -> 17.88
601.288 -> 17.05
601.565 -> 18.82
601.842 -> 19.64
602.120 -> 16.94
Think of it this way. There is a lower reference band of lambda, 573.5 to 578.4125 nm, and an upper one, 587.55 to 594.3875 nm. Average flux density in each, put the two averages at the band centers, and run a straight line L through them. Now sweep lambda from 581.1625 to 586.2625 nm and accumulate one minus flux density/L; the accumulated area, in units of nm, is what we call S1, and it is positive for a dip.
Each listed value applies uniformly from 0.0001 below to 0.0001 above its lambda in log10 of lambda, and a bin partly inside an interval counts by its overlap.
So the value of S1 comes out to -0.13 nm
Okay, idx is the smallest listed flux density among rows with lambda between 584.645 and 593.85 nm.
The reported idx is 11.43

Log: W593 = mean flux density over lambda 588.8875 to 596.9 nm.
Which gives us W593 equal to 17.6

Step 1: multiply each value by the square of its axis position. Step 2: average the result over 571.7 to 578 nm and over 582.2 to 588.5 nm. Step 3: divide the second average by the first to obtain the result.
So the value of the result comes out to 1.04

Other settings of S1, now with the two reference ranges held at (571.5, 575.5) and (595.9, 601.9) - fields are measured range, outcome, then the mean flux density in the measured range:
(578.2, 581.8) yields 0.09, 17.8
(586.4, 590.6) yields 0.33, 16.9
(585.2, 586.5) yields 0.02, 18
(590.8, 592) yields 0.03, 18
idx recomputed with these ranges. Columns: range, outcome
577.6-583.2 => 16.45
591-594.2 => 16.85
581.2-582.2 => 18.16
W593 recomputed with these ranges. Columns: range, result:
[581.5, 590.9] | 17.6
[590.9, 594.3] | 18.1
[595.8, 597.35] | 19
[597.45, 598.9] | 18.6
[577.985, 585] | 18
